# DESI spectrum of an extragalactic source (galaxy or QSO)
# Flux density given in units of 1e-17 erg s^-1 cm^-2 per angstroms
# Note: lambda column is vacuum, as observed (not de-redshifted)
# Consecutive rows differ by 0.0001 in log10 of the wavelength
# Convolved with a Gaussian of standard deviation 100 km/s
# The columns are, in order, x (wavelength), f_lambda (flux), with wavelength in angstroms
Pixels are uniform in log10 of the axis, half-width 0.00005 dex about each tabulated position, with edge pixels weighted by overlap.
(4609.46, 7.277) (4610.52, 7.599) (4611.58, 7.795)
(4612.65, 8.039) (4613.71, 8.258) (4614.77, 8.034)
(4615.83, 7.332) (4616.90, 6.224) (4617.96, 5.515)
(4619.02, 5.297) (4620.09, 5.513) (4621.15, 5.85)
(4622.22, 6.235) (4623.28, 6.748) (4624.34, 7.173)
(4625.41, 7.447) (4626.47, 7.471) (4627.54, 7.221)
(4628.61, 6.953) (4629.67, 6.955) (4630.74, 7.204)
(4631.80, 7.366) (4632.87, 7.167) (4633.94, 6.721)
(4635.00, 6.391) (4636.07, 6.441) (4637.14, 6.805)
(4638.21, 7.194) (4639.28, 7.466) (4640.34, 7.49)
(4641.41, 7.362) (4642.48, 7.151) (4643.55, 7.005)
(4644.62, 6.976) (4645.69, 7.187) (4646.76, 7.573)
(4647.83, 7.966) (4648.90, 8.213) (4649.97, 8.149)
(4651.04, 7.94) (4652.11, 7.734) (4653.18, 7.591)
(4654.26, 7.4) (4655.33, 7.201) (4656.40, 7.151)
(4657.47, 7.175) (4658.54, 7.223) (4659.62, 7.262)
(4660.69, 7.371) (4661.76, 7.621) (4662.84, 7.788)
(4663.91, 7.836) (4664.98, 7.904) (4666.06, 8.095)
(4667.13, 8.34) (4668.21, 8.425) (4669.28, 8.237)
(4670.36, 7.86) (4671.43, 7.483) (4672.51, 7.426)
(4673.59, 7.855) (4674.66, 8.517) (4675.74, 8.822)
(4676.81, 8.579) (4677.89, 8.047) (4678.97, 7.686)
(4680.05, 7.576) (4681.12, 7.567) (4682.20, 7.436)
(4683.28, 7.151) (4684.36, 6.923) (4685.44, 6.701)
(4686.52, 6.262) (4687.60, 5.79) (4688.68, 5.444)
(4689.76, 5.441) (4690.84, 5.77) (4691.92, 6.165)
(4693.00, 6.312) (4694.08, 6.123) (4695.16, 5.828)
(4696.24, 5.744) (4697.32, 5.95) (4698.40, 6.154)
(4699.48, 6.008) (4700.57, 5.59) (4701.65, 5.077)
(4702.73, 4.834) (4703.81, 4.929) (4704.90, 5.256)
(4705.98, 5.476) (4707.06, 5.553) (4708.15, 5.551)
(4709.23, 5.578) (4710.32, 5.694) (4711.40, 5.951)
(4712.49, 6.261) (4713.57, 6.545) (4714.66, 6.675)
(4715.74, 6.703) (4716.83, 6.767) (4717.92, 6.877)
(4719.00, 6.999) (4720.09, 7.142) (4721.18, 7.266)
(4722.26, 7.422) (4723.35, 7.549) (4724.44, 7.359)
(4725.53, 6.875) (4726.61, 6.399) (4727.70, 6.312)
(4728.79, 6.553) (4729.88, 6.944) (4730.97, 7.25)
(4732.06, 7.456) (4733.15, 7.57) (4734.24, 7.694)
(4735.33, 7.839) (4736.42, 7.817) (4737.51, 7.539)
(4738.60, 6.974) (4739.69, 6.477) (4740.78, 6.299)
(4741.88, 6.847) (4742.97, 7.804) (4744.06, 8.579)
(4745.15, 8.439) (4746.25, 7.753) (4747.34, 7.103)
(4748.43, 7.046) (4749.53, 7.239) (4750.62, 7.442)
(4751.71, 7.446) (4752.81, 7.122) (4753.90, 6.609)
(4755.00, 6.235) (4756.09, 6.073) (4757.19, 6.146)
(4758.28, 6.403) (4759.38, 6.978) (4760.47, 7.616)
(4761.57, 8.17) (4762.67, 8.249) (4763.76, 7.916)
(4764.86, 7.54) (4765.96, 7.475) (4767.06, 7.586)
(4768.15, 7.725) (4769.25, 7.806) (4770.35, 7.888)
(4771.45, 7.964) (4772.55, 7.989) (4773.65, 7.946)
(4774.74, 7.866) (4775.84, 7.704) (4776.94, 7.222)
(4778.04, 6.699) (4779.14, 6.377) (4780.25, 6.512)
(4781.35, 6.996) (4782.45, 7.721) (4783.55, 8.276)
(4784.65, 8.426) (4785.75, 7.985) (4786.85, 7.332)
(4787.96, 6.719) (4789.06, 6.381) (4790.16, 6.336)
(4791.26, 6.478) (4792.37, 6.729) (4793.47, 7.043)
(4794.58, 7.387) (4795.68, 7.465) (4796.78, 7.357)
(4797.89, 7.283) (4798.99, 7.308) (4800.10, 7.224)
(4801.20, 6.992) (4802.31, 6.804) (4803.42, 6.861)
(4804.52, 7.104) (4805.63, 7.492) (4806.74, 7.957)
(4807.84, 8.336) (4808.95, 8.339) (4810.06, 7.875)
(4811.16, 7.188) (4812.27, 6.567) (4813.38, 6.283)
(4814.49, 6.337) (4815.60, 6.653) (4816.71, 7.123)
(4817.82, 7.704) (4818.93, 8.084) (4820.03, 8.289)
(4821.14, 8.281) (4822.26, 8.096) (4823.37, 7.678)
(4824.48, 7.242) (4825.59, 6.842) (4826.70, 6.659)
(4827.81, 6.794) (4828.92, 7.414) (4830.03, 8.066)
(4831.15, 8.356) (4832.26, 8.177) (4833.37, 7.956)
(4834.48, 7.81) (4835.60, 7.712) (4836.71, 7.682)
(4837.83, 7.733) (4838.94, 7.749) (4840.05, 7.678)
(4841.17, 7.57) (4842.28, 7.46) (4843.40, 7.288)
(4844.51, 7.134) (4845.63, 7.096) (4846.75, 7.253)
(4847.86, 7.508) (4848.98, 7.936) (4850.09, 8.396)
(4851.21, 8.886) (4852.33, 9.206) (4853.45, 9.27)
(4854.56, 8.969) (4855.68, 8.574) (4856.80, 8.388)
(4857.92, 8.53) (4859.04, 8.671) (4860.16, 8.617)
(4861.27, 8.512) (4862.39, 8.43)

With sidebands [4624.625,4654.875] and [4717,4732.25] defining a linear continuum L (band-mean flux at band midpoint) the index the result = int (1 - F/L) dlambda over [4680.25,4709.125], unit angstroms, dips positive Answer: 4.6 angstroms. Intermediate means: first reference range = 7.3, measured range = 5.98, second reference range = 7.01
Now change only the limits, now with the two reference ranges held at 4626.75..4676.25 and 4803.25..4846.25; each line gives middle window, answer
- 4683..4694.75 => 2.10 angstroms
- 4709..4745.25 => 2.40 angstroms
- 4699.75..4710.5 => 3.07 angstroms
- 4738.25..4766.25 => 1.04 angstroms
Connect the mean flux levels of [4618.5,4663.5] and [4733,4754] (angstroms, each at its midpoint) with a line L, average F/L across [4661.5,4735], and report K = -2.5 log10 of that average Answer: 0.07 mag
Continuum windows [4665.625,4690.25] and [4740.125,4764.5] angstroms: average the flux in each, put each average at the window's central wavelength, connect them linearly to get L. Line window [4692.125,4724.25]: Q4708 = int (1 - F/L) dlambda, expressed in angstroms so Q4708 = 5.3 angstroms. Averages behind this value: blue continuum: 7.46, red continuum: 7.25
